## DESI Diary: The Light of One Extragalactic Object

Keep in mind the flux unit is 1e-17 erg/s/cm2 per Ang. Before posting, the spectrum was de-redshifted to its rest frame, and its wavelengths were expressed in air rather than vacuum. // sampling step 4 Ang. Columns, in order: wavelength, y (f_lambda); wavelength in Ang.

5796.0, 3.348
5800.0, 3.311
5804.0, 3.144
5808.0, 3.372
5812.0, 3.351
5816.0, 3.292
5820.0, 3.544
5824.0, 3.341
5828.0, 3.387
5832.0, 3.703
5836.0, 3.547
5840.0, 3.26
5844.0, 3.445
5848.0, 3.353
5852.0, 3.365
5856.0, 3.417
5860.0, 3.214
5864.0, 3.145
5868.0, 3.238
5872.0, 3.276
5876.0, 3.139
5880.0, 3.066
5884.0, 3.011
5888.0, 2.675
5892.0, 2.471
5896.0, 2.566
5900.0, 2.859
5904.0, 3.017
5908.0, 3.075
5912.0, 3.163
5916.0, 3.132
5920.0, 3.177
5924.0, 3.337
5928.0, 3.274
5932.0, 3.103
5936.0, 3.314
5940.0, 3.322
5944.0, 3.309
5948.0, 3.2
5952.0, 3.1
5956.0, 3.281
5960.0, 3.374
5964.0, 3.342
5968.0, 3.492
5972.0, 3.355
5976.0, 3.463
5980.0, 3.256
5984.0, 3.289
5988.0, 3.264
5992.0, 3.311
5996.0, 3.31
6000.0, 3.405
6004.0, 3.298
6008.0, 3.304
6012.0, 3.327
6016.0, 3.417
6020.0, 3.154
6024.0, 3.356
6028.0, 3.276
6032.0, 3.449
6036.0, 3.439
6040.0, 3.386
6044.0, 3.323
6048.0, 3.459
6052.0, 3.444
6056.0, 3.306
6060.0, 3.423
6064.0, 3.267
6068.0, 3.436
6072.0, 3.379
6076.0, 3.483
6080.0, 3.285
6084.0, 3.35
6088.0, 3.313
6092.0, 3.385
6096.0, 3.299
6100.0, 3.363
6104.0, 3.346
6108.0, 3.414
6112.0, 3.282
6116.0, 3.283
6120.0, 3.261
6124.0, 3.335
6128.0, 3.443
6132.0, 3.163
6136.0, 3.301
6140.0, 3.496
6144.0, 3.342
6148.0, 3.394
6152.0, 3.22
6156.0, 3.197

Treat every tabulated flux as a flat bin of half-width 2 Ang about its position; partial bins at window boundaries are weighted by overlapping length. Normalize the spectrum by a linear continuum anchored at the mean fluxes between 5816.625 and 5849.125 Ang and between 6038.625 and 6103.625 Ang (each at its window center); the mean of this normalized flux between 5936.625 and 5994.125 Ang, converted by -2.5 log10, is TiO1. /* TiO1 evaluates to 0.03 mag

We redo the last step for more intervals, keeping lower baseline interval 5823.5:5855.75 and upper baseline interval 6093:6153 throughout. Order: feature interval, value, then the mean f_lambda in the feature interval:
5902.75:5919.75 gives 0.10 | 3.11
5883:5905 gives 0.24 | 2.74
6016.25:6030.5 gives 0.03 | 3.29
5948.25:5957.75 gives 0.07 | 3.19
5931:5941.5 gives 0.05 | 3.26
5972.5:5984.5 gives 0.01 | 3.34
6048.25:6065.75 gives -0.01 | 3.37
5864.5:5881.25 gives 0.08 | 3.18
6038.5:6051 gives -0.01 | 3.39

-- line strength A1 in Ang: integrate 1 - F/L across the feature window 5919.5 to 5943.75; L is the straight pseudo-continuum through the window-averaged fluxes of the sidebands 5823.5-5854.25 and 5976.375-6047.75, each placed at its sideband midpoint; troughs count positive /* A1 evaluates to 0.8 Ang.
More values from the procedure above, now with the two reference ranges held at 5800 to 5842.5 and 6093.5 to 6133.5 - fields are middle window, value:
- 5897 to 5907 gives 1.4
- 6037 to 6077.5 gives -0.7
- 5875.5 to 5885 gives 0.9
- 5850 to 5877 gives 1.0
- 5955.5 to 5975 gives -0.1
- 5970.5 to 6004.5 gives 0.2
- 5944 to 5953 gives 0.5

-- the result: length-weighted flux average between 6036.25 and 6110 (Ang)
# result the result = 3.37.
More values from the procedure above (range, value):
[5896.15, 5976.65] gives 3.22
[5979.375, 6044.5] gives 3.33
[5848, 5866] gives 3.29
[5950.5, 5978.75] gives 3.35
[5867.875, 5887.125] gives 3.11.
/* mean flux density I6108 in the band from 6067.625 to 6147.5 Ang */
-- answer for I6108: 3.35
